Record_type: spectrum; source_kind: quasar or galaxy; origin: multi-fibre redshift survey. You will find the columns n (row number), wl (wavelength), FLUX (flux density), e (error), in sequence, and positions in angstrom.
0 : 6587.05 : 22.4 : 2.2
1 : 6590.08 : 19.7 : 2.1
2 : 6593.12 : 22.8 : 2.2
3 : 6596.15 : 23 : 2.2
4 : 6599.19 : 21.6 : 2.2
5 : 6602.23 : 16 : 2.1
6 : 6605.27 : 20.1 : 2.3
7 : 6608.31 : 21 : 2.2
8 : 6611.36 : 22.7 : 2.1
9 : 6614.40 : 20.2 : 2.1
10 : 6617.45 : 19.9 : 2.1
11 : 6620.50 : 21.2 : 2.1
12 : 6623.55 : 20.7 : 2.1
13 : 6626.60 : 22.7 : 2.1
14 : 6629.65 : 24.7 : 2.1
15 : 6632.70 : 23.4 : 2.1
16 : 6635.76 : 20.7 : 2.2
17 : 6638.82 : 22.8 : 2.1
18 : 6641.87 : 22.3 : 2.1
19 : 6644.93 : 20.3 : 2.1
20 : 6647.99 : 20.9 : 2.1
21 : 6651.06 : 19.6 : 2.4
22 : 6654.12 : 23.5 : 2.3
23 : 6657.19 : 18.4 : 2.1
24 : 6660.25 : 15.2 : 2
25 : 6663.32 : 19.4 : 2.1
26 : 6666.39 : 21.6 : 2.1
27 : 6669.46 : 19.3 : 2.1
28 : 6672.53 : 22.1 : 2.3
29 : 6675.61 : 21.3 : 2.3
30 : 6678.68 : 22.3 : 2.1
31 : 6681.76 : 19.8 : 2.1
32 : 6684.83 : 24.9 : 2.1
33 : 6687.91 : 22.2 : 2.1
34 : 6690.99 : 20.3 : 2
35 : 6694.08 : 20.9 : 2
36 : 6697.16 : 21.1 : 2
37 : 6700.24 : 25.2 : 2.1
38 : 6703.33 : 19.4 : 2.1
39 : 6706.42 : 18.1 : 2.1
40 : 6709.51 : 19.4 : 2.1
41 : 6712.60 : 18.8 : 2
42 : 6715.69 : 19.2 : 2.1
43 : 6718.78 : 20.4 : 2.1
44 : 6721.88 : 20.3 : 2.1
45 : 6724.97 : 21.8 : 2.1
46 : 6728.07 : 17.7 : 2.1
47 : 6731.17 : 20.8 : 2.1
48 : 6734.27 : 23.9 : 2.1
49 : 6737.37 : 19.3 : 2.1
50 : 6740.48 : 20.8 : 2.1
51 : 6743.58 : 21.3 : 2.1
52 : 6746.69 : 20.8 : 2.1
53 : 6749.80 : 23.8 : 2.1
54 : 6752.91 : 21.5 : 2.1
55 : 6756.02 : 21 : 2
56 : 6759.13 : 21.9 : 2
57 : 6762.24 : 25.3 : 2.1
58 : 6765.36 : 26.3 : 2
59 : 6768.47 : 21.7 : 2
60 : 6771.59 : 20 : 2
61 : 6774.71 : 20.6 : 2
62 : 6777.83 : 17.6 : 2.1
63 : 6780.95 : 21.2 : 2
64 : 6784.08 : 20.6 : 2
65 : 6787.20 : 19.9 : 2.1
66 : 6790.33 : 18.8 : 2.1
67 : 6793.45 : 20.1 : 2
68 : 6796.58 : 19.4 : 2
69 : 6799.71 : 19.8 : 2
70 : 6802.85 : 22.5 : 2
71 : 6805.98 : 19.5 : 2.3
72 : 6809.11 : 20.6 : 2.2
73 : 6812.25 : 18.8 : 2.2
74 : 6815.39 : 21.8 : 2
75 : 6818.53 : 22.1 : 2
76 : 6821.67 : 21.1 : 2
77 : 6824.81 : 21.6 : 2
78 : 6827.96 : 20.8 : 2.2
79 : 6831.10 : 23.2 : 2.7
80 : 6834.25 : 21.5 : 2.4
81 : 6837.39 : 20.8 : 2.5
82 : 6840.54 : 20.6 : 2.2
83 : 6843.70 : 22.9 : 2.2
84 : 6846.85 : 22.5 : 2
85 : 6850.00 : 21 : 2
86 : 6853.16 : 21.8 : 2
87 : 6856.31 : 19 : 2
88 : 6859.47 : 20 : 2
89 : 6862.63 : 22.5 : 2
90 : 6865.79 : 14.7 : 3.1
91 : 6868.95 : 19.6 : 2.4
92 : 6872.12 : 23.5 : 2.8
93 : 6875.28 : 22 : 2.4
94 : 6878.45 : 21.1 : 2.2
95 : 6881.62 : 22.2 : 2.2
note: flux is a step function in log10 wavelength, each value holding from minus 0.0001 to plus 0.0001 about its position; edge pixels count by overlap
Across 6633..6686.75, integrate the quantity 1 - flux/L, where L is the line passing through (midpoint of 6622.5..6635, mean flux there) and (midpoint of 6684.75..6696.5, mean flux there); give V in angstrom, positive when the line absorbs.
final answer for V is 3.2 angstrom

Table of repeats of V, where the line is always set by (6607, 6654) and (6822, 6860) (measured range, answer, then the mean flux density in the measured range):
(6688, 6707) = 0.4 angstrom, 21.1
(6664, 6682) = 0.4 angstrom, 21.1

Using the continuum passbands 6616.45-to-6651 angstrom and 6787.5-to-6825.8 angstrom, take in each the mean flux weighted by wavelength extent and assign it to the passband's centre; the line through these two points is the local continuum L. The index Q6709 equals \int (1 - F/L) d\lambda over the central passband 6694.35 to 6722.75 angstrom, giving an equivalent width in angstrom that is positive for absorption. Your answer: 1.26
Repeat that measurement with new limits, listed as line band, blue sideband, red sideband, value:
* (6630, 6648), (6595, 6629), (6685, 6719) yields -1.0 angstrom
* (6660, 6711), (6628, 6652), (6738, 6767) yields 2.8 angstrom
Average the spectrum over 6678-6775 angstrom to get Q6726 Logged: 21.3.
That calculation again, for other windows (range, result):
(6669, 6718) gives 20.9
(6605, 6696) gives 21.2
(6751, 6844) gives 21.1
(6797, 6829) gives 20.8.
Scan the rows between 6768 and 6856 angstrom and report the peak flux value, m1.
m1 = 23.2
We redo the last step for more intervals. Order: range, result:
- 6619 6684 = 24.7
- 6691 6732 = 25.2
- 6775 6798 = 21.2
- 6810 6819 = 22.1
